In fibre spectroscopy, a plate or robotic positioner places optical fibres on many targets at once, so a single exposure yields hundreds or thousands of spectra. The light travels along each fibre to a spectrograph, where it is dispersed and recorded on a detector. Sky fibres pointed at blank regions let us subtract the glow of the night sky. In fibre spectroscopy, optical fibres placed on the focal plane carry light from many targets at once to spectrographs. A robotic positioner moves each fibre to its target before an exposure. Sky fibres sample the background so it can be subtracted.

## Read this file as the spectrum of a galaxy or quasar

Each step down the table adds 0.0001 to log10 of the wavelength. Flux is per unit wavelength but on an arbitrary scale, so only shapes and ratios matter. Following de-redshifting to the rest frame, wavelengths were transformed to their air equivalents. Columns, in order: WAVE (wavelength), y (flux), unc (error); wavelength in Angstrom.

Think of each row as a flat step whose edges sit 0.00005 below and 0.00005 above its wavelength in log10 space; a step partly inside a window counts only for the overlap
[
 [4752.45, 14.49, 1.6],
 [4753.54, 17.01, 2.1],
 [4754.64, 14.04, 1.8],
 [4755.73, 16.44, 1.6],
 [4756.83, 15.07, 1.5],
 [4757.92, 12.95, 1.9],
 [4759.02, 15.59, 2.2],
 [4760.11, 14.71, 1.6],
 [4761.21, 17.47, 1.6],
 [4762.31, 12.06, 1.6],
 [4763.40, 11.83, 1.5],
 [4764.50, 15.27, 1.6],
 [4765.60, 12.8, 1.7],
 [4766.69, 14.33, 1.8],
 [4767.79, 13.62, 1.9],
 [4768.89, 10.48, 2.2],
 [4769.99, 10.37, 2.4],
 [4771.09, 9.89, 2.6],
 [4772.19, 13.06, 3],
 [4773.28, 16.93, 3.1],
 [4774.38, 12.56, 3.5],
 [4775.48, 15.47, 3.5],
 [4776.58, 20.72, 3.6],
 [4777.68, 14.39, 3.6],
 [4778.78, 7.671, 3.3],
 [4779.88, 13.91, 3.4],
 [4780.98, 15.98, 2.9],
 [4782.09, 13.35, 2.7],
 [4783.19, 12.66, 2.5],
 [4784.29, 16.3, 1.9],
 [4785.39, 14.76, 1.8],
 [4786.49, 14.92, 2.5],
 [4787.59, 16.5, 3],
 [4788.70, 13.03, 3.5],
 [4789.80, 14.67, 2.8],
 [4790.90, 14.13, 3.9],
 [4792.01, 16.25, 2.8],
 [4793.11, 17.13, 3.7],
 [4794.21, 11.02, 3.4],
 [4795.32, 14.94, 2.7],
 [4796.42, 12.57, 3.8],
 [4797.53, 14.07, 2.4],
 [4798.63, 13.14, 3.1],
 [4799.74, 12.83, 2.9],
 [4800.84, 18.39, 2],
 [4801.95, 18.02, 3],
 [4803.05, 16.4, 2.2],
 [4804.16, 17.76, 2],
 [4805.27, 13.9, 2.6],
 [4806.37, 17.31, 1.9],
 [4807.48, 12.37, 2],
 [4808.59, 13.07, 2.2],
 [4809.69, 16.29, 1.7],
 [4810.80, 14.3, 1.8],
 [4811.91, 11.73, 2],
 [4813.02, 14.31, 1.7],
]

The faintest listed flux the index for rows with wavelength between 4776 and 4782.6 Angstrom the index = 7.671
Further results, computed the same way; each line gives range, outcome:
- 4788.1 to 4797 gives 11.02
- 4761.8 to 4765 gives 11.83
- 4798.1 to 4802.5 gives 12.83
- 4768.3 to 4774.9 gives 9.89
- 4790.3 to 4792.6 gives 14.13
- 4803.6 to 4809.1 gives 12.37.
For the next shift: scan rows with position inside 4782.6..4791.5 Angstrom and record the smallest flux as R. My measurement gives 12.66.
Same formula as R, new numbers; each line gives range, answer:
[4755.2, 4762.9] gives 12.06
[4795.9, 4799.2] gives 12.57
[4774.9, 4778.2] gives 14.39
